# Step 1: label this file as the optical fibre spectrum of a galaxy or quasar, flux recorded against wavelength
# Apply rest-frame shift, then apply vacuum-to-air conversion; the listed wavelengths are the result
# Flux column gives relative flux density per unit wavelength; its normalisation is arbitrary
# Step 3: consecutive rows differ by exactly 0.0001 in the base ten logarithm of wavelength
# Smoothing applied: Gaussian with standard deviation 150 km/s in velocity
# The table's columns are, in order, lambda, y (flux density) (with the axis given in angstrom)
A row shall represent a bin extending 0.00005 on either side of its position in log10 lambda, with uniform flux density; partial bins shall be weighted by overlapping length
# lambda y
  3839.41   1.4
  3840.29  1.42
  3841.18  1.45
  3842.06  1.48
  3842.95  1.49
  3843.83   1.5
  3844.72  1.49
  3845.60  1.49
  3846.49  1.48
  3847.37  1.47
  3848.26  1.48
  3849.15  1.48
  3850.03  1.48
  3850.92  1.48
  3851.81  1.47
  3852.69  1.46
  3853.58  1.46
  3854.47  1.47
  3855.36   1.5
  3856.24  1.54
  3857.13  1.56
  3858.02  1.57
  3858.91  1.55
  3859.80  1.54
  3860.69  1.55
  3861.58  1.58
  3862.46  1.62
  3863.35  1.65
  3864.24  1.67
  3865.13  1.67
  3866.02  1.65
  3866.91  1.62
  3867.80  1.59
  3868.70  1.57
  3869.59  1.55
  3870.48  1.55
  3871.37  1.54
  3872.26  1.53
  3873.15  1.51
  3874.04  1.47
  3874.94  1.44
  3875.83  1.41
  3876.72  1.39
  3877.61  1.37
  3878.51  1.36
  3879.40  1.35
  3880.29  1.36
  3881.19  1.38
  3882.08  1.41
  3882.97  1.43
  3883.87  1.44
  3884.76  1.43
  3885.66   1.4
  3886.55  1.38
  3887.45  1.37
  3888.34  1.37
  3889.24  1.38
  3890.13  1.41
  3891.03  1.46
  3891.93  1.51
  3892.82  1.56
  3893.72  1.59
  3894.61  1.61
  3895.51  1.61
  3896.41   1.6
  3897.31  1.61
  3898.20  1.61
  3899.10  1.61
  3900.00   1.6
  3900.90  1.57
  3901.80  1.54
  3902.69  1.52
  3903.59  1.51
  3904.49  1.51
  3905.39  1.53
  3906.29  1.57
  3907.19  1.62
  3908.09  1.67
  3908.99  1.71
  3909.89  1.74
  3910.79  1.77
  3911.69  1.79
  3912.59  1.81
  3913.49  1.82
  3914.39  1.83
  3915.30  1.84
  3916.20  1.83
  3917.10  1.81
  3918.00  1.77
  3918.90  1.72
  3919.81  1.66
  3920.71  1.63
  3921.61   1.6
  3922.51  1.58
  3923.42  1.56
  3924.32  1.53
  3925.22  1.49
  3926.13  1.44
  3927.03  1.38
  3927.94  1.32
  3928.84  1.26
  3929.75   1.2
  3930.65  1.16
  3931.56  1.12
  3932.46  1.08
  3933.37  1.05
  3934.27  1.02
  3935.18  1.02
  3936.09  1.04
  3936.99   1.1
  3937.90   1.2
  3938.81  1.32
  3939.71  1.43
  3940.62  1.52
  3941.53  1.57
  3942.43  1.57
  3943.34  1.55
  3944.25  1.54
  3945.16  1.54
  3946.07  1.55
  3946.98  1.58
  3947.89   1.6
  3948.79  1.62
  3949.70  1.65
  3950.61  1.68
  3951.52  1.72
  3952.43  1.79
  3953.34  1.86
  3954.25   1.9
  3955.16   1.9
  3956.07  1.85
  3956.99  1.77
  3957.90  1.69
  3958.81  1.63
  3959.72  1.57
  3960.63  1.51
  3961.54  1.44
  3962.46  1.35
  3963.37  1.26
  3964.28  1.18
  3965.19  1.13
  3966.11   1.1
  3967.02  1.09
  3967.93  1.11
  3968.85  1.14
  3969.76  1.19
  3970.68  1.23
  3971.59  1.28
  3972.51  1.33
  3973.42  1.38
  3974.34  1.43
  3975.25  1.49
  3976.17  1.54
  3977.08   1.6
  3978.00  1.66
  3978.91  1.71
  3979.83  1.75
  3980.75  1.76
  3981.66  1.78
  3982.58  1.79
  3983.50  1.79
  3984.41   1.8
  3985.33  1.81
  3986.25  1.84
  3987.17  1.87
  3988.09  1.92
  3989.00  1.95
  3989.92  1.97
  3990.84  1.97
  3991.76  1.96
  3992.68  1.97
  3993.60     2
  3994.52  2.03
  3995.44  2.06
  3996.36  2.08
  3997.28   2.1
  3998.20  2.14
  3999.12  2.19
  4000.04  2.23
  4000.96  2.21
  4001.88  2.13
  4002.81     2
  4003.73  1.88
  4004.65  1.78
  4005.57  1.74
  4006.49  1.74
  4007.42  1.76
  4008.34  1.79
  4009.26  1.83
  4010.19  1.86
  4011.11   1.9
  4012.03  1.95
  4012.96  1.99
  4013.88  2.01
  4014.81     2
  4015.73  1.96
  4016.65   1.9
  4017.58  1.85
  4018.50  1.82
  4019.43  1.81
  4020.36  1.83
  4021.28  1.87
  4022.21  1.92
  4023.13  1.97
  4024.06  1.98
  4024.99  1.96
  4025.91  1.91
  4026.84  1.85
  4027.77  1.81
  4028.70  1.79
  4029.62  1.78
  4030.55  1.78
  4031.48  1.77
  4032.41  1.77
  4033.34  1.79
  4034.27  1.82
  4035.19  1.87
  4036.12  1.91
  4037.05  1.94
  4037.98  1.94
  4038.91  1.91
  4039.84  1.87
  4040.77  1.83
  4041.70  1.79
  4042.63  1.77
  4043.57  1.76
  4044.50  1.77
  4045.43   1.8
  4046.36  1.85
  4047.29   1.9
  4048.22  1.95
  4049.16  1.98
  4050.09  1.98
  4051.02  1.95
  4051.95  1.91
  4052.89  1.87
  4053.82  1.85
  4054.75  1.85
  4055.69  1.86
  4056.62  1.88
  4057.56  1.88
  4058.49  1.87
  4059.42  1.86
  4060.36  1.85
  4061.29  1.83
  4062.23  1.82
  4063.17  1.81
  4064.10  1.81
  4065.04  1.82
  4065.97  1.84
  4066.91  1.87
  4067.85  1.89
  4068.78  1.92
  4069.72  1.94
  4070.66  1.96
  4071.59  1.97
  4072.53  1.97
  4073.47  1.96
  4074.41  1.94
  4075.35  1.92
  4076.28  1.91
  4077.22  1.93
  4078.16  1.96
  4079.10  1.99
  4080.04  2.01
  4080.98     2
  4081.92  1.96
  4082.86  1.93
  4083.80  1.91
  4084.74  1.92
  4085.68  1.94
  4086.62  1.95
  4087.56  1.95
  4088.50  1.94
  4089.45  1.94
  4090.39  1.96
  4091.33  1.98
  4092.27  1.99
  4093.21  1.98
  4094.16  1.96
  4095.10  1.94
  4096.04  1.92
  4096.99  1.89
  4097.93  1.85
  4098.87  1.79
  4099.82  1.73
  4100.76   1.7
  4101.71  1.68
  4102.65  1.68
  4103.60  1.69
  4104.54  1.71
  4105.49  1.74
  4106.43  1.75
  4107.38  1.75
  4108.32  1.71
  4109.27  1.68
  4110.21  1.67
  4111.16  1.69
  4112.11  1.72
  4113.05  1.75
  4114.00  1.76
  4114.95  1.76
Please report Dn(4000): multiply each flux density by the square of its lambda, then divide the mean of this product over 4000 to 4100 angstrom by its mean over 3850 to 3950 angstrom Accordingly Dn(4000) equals 1.4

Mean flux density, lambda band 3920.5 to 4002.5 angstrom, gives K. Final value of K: 1.58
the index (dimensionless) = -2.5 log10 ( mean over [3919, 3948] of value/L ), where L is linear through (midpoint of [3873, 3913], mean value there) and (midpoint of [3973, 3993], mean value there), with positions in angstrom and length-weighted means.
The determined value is 0.18 mag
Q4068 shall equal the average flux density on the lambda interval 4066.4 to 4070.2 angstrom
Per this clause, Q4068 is 1.9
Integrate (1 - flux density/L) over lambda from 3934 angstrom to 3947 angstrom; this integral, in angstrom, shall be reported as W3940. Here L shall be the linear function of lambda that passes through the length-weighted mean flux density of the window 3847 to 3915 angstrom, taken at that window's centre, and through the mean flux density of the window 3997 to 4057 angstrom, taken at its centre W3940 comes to 2.4 angstrom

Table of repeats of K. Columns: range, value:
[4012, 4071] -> 1.87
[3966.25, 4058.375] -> 1.82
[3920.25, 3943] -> 1.33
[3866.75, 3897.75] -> 1.47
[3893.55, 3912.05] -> 1.61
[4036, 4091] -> 1.9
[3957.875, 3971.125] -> 1.3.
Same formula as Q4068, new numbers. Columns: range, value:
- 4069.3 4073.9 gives 1.96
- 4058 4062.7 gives 1.85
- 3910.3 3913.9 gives 1.8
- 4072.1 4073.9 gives 1.96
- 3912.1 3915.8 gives 1.82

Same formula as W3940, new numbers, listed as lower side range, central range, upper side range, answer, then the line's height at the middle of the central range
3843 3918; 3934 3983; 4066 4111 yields 5.5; 1.67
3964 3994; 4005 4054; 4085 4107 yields -4.6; 1.71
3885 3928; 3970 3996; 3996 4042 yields 1.0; 1.81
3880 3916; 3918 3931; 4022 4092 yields 1.1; 1.62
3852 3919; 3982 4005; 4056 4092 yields -2.8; 1.76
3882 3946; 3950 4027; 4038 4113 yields -3.9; 1.67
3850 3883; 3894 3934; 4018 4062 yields 1.1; 1.61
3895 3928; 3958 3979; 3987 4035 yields 5.1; 1.8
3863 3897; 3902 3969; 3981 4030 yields 6.6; 1.68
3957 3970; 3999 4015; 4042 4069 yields -3.6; 1.58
